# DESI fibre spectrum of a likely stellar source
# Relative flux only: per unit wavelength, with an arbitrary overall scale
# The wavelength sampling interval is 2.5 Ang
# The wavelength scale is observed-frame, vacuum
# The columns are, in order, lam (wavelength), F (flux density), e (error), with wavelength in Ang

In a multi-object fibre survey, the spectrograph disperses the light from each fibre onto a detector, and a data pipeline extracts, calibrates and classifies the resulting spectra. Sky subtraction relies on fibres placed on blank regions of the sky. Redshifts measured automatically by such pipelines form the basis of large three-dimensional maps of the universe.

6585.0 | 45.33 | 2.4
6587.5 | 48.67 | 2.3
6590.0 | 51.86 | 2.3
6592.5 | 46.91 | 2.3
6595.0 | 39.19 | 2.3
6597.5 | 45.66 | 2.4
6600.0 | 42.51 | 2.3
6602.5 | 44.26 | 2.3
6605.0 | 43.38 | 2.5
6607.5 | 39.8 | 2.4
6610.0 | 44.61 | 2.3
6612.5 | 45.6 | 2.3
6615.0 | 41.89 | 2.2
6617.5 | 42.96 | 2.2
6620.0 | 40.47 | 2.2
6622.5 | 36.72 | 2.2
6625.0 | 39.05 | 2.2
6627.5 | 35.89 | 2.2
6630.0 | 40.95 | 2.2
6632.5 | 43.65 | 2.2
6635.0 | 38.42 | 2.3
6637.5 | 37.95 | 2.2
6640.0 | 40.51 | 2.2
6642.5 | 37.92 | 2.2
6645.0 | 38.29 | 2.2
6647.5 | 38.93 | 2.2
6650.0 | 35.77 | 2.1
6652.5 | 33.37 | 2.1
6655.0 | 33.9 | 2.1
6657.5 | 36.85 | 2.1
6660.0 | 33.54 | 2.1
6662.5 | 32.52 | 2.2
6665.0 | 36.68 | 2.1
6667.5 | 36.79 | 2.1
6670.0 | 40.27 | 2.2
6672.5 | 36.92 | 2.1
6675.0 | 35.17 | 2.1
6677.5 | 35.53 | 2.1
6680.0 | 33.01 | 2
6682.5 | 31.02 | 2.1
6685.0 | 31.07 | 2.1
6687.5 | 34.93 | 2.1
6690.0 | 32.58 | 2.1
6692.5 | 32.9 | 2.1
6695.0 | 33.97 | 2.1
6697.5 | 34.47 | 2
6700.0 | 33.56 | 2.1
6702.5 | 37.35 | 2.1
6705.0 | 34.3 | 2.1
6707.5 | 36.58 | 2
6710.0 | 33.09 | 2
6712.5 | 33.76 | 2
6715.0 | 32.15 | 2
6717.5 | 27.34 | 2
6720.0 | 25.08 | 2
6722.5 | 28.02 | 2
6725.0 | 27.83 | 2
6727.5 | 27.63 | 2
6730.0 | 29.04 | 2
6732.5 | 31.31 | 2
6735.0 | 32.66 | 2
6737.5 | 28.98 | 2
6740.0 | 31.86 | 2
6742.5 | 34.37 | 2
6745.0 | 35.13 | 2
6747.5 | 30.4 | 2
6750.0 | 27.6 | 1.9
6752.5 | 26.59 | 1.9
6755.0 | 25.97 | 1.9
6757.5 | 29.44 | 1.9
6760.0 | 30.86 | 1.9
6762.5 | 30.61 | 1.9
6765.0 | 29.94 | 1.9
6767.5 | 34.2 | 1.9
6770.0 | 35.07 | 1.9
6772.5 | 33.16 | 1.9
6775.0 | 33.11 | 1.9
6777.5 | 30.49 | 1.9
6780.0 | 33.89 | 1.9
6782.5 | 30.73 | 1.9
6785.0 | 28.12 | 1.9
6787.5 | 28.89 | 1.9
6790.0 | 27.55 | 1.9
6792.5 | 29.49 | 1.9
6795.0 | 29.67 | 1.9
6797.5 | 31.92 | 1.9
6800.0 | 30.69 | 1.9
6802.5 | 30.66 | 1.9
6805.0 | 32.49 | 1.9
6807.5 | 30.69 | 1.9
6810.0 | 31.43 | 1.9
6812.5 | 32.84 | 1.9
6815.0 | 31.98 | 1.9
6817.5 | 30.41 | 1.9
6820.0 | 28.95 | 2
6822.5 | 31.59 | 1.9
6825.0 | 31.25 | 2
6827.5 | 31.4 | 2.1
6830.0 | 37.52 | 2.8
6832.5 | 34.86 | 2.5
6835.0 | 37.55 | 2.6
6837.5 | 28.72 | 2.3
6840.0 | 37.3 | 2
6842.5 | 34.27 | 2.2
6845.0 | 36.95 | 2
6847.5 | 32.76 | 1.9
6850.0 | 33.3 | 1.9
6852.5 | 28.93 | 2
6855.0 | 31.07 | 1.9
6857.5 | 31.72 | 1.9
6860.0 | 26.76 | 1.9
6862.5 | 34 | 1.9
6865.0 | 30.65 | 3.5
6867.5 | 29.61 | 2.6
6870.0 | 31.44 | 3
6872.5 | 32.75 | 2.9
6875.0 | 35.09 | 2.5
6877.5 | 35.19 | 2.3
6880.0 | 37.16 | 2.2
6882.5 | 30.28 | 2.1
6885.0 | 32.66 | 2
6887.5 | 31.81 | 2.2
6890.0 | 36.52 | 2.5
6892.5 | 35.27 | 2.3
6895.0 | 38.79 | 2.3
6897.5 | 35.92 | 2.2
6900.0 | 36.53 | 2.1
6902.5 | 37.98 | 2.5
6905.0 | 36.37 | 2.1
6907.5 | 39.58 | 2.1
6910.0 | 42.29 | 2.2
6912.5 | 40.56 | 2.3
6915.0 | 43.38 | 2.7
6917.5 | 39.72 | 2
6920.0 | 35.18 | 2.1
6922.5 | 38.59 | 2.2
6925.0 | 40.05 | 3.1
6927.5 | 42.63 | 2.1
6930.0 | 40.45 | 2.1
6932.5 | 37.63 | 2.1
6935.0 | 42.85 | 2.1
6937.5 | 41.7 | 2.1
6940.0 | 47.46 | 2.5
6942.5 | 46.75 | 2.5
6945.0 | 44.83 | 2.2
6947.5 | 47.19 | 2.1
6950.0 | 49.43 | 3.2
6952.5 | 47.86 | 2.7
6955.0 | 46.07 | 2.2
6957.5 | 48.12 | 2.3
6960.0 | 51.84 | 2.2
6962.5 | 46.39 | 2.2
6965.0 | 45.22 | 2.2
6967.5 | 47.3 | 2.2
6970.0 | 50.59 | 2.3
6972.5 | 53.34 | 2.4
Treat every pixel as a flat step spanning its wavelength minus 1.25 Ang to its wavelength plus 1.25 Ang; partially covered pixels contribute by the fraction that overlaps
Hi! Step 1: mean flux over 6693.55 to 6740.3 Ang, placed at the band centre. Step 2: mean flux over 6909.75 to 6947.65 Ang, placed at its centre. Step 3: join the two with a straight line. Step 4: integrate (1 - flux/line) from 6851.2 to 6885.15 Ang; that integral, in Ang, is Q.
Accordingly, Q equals 6.1 Ang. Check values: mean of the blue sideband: 31.5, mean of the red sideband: 41.8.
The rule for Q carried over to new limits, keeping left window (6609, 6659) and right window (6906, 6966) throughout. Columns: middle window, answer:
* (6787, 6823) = 9.51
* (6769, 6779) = 2.00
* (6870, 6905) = 6.41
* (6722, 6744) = 5.56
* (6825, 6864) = 8.44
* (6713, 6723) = 2.92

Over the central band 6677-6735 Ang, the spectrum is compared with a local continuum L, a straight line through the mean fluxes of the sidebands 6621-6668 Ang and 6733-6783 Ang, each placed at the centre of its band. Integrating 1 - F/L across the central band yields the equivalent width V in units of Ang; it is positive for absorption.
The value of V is 3.5 Ang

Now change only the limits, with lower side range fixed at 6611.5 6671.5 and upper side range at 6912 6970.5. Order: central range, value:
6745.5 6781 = 8.55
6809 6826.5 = 4.42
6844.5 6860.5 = 4.08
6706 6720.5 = 2.91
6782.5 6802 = 5.51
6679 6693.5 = 2.43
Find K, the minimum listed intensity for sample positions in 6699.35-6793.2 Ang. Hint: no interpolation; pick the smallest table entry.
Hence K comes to 25.08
